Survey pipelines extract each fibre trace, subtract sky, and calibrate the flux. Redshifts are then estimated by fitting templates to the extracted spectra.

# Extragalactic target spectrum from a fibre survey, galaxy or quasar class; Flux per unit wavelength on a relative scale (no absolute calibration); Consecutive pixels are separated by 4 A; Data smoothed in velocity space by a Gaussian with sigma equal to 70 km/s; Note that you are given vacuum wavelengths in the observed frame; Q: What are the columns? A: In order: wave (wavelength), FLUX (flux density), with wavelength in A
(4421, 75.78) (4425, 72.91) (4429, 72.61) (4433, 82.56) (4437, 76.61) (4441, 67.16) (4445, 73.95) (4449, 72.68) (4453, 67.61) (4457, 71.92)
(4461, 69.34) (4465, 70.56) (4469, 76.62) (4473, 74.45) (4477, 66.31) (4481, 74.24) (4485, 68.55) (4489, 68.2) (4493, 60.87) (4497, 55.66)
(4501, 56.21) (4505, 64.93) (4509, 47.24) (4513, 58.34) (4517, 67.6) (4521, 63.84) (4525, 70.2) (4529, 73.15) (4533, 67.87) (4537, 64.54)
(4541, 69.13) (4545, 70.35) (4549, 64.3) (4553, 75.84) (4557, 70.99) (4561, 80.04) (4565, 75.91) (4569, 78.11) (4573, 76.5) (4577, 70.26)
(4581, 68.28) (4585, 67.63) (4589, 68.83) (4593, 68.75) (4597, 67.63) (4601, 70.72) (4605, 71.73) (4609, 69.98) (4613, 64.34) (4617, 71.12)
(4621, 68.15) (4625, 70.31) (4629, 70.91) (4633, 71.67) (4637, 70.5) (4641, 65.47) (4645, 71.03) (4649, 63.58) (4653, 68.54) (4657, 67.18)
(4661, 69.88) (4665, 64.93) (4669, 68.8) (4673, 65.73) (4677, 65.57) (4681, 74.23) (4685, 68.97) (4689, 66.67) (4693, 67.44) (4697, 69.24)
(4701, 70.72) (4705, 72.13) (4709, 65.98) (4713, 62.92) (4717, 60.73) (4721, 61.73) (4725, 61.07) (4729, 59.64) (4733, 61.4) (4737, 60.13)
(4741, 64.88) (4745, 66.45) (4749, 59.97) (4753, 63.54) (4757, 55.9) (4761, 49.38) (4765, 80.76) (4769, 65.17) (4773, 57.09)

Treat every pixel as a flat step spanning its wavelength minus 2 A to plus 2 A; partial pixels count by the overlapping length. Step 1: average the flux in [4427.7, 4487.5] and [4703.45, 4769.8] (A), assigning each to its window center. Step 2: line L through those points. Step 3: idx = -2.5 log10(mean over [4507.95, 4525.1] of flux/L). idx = 0.15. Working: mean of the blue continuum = 72.3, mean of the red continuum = 62.9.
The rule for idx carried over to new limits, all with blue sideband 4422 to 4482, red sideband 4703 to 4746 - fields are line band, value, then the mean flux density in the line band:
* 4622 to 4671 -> -0.04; 68.6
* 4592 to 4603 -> -0.02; 69.1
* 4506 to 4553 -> 0.07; 65.6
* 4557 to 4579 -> -0.11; 75.7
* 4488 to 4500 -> 0.18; 60.6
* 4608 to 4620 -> -0.02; 68.3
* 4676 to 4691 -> -0.07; 69.1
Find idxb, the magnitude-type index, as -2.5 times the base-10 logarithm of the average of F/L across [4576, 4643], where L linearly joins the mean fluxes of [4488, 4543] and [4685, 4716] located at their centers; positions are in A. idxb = -0.06 mag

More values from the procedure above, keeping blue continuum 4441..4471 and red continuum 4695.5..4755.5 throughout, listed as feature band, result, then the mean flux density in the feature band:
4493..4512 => 0.23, 56.6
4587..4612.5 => -0.03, 69.3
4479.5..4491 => 0.01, 70.2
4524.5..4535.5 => -0.01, 70.2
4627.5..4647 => -0.06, 69.9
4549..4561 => -0.07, 73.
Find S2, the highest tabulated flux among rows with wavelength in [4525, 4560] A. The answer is 75.84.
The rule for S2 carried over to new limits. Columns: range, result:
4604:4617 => 71.73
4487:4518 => 68.2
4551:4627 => 80.04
